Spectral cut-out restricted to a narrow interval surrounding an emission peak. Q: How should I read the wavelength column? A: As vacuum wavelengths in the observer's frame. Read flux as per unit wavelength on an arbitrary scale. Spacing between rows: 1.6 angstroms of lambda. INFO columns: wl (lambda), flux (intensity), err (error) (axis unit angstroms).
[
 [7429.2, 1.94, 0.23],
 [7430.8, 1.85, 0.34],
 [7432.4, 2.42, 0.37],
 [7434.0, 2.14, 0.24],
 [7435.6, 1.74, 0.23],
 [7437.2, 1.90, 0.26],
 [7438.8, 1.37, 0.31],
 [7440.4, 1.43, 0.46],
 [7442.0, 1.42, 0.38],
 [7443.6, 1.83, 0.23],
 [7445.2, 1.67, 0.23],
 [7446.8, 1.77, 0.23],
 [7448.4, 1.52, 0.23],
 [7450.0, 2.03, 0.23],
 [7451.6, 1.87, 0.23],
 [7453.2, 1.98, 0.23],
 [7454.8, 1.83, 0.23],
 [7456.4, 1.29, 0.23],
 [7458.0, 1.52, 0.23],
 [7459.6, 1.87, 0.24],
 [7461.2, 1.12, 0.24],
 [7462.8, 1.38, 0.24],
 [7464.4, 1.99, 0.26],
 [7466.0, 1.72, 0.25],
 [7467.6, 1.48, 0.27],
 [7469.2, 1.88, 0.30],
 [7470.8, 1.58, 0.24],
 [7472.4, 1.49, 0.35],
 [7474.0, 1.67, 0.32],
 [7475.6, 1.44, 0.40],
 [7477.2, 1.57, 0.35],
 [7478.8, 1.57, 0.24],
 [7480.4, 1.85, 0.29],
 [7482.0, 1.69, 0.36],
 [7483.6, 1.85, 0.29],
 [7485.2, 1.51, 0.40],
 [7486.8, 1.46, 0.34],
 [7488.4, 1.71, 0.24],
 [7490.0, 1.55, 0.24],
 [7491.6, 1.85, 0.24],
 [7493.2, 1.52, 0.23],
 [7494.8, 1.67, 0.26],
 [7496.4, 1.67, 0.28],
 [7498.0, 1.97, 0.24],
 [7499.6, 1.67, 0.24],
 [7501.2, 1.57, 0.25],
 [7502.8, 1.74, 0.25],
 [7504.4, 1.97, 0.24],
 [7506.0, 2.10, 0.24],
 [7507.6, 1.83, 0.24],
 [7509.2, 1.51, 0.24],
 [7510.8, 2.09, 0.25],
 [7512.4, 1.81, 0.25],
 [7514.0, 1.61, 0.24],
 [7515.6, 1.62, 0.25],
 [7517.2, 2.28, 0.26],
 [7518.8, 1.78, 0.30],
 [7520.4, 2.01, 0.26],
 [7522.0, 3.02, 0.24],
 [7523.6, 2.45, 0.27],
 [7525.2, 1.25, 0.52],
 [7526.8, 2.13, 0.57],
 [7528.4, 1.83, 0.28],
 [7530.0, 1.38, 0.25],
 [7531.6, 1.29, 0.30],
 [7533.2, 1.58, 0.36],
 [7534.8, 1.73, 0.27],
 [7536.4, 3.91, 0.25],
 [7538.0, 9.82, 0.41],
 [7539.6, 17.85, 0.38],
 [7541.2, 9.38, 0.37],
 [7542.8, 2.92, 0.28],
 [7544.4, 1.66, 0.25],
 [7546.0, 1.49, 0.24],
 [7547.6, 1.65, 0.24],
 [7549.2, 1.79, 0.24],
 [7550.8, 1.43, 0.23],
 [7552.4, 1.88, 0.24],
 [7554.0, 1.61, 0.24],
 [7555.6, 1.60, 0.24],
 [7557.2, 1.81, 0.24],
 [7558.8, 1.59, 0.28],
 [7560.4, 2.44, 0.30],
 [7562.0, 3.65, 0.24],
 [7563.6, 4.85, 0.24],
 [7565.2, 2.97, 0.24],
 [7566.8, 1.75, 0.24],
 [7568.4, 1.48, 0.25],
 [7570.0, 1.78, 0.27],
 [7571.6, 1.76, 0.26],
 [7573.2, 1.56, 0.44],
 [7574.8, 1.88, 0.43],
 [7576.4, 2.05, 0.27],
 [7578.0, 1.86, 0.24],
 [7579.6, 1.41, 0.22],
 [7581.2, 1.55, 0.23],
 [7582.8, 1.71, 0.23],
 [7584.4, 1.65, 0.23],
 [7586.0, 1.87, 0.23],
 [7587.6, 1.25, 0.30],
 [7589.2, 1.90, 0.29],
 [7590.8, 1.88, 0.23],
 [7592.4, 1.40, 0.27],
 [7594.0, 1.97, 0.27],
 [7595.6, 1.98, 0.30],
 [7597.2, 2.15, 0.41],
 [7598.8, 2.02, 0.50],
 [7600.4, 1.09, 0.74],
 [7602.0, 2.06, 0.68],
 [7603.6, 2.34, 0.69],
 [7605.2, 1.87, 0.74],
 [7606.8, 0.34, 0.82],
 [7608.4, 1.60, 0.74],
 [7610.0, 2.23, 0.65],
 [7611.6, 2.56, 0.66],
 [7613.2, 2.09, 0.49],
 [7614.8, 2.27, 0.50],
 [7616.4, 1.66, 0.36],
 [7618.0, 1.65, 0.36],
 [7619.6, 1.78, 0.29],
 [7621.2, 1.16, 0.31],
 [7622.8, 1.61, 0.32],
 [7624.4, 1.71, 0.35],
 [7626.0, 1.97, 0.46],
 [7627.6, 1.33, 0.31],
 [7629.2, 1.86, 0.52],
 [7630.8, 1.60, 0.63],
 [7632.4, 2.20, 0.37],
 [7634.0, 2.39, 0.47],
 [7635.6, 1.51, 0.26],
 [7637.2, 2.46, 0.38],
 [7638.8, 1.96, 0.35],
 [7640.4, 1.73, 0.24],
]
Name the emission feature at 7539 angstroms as H-alpha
